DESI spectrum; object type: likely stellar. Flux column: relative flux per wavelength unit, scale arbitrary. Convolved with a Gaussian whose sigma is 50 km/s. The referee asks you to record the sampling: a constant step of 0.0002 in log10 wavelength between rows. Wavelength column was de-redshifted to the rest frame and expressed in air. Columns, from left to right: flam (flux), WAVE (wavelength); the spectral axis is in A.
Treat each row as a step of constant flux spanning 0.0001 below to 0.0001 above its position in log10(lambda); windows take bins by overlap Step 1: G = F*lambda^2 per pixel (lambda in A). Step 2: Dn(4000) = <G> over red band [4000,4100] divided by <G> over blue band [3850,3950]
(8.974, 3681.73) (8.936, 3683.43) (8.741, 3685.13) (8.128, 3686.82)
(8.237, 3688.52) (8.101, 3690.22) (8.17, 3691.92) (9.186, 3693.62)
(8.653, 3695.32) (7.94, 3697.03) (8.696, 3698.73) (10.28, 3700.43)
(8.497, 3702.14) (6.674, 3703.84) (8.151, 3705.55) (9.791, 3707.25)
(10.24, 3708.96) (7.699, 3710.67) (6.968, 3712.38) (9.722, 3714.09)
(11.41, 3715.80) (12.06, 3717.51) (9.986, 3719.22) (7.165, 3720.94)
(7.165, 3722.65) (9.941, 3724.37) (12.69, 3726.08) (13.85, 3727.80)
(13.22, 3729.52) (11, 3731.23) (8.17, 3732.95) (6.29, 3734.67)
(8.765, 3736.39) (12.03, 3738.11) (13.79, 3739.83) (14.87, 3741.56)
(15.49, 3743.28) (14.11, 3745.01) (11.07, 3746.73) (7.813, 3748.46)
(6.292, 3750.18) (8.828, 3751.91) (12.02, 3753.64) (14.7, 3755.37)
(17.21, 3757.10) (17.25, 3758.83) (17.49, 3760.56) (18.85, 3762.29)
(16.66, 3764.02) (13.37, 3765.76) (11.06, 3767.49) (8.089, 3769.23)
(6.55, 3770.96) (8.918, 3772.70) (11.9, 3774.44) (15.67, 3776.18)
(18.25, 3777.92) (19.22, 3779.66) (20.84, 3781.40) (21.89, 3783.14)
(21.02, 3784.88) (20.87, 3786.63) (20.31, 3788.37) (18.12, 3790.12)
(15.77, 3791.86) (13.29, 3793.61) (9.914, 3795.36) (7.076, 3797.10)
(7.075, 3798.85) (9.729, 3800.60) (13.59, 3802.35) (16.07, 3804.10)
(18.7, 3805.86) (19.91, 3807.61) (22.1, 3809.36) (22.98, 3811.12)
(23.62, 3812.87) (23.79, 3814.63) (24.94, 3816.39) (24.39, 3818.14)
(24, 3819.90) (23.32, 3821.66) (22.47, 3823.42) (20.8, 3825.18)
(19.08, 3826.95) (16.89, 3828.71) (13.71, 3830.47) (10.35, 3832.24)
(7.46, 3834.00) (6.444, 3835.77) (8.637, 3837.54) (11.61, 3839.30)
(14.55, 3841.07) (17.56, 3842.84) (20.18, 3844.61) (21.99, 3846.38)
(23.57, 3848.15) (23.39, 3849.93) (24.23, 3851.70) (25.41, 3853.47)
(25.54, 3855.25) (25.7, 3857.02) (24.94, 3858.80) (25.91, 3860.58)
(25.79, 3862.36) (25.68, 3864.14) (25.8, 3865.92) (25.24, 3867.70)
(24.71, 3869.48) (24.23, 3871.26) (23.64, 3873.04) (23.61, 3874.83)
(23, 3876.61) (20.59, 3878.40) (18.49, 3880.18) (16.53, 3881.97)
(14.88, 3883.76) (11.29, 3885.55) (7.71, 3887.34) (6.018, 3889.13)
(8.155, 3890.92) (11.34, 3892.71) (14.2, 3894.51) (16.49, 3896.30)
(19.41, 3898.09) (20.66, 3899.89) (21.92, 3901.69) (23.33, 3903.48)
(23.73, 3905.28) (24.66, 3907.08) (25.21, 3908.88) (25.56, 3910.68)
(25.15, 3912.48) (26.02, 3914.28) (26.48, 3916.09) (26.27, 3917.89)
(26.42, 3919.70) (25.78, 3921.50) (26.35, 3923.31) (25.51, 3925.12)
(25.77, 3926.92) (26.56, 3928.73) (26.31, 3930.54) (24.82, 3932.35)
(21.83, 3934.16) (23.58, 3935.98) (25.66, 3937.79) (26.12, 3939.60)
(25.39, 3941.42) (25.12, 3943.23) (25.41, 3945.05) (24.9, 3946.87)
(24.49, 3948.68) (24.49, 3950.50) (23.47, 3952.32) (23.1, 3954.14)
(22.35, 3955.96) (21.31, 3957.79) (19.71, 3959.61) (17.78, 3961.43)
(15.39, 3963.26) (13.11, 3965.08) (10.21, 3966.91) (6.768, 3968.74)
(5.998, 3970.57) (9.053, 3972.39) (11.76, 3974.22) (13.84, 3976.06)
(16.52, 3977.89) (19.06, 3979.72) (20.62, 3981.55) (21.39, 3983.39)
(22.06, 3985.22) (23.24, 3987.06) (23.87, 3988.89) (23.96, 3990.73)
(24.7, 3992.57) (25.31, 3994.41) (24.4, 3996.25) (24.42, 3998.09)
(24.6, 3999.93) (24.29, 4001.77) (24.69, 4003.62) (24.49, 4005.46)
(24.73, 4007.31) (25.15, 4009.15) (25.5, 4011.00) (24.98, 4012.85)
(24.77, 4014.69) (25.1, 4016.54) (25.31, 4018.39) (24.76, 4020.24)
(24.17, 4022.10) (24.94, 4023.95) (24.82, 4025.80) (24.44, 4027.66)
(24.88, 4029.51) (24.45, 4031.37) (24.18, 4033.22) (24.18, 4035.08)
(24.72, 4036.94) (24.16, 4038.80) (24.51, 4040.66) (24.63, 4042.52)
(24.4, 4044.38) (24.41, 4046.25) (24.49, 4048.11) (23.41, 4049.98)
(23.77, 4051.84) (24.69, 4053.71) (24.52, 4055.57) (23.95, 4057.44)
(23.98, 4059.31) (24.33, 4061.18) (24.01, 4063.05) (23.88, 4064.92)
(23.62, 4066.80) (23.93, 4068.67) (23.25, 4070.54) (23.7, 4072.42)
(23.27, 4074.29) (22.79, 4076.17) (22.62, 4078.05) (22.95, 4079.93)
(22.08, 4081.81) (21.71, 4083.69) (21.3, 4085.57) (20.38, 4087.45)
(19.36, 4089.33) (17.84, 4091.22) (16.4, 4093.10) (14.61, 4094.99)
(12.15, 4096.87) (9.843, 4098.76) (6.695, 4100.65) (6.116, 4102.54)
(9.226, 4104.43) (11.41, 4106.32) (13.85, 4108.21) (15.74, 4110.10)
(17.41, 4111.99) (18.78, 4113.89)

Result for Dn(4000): 1.1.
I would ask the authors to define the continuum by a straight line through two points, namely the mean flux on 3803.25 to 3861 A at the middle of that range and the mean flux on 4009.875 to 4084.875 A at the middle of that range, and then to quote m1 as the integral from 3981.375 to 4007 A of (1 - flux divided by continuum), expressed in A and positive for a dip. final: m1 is -0.9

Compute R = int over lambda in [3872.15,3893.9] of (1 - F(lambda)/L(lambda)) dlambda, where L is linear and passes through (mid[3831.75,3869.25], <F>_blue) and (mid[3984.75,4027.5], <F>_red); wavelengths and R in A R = 5.8 A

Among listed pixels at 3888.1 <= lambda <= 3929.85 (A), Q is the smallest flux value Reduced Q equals 6.018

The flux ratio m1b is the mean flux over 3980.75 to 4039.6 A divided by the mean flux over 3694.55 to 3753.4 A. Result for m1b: 2.4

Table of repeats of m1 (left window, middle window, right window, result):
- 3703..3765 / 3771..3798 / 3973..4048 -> -4.6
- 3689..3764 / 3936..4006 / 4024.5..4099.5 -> -4.9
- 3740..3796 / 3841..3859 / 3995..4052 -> -4.9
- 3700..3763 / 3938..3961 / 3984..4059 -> -2.9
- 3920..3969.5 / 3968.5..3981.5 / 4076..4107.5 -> 5.1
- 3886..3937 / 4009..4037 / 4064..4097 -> -4.6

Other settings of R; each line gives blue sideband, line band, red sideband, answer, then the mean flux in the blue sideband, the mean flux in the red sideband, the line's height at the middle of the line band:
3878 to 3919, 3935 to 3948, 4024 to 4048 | -2.82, 18.9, 24.5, 20.7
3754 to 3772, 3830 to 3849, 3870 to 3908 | 2.58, 14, 17.9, 16.4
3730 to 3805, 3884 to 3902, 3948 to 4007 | 3.94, 13.5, 19.7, 17.2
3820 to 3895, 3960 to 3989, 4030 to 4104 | 6.74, 18.8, 21.3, 20.2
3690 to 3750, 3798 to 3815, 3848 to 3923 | -1.52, 9.97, 21.6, 16.1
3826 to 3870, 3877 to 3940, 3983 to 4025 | 1.63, 19.7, 24.4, 21.6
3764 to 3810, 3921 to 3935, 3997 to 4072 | -3.45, 15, 24.4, 20.4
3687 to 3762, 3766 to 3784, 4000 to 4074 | -1.88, 10.6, 24.4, 12.8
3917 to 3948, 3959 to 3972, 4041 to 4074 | 6.57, 25.4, 24.1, 25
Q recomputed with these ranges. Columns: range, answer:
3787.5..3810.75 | 7.075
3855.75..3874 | 23.64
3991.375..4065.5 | 23.41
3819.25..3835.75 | 7.46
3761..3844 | 6.444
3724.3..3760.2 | 6.29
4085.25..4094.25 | 16.4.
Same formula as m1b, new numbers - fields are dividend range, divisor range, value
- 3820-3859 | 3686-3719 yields 2.08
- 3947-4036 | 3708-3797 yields 1.66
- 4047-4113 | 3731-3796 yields 1.40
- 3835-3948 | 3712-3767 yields 1.81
